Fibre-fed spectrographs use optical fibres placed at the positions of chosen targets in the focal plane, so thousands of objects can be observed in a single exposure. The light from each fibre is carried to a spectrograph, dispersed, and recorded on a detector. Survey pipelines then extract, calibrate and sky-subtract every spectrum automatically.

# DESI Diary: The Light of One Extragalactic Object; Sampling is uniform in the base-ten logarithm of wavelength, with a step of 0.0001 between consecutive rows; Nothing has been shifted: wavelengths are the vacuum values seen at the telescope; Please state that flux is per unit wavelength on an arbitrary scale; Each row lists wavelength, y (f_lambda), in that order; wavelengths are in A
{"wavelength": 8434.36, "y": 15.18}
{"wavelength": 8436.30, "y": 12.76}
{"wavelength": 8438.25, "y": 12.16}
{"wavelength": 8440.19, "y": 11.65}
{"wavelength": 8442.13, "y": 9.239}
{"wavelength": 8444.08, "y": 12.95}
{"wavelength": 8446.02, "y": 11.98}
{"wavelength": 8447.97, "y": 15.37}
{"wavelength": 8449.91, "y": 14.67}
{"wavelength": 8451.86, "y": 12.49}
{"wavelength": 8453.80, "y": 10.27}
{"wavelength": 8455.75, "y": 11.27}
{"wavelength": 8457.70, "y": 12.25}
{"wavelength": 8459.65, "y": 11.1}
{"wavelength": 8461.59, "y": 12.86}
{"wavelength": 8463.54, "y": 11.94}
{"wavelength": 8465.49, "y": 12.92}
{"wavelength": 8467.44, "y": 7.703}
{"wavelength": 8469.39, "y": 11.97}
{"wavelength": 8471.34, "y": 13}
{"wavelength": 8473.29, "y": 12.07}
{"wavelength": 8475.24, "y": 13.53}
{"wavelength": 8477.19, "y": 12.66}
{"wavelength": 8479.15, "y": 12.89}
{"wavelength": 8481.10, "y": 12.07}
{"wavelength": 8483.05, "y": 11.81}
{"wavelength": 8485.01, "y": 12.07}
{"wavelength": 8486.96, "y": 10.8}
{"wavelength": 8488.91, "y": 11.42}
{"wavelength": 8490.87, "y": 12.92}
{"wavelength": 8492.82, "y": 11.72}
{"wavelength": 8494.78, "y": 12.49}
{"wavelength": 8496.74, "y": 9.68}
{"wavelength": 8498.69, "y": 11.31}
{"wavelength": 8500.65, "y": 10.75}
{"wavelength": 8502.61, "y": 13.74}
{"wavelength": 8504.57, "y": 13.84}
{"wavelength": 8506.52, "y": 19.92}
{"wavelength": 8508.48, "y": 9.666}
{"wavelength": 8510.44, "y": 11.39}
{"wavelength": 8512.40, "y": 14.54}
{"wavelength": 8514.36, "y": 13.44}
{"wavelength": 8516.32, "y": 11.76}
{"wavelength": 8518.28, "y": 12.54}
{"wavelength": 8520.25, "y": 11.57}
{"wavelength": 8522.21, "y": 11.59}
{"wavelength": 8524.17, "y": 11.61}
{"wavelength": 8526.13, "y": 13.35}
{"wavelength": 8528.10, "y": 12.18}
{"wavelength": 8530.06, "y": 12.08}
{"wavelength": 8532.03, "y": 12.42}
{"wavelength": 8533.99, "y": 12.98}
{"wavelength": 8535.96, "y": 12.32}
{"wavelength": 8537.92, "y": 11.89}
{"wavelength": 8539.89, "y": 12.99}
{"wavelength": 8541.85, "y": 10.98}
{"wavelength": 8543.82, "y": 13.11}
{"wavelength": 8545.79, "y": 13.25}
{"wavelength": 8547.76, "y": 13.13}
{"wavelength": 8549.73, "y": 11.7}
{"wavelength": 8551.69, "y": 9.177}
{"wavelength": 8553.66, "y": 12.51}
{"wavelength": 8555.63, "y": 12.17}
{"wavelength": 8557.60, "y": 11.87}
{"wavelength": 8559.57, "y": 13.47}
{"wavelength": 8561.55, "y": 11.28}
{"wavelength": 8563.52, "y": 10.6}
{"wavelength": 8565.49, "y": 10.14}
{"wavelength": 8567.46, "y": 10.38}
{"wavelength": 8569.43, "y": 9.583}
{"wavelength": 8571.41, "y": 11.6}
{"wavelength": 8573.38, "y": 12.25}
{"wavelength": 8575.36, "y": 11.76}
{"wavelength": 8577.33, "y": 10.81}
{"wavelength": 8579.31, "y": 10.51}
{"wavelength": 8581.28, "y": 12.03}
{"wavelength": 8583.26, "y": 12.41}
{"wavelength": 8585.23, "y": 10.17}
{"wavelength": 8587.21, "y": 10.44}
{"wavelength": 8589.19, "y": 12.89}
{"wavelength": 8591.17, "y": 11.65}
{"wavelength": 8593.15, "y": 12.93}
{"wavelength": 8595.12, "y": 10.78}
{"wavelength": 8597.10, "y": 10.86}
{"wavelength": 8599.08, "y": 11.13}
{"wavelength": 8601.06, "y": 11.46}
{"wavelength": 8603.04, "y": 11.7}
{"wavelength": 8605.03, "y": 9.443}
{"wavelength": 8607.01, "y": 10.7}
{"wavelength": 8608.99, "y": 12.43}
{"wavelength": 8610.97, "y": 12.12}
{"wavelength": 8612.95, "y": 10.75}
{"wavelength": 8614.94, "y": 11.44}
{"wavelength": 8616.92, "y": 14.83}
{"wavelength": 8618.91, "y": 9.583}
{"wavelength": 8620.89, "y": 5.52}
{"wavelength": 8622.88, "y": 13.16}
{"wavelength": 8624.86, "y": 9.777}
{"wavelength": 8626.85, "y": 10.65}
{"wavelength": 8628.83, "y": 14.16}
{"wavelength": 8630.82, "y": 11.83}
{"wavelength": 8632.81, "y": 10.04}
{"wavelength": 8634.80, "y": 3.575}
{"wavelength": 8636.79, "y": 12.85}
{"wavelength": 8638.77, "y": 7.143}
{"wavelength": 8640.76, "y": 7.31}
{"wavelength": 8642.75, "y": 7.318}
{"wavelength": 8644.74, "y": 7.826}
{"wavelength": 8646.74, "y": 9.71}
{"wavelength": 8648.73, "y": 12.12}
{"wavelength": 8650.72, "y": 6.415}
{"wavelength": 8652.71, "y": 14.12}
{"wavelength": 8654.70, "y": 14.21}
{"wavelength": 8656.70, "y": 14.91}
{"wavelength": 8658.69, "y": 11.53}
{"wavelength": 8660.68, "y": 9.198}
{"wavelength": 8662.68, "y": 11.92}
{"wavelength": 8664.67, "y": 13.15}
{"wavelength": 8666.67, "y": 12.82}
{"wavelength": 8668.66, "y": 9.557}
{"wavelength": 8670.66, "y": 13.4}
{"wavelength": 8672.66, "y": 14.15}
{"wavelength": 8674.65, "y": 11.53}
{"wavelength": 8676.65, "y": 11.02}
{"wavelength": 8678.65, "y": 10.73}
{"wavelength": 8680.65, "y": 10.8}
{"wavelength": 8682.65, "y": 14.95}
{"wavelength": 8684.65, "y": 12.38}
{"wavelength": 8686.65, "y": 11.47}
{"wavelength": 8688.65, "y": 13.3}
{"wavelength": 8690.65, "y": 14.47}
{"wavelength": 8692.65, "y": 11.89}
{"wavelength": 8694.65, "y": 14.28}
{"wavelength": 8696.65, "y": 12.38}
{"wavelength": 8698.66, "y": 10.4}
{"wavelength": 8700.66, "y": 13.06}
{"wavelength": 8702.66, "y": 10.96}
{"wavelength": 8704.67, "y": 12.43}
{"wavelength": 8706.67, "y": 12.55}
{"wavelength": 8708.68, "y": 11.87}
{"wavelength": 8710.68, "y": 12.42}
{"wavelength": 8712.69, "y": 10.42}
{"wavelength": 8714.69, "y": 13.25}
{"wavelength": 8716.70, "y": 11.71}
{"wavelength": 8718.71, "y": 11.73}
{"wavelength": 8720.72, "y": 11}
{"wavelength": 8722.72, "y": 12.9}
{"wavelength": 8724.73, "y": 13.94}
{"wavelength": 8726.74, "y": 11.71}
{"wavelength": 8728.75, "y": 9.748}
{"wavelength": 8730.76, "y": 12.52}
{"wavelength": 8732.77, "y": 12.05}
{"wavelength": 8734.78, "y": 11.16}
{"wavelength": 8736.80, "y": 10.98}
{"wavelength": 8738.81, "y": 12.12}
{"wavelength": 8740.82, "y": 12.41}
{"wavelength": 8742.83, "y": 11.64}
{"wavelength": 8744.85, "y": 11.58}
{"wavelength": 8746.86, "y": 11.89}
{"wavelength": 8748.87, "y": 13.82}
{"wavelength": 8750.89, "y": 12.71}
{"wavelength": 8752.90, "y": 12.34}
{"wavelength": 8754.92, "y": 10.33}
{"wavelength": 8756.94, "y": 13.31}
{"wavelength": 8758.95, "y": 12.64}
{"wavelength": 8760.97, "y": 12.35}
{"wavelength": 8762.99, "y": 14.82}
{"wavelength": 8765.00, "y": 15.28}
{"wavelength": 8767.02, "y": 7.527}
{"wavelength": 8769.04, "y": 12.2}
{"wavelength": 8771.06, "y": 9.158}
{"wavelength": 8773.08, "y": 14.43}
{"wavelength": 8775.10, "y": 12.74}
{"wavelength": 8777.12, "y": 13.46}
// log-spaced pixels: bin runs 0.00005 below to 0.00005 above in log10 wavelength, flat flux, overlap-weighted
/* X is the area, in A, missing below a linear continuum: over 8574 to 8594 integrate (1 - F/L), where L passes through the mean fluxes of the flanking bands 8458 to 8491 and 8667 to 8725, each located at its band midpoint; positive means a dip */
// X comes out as 0.9 A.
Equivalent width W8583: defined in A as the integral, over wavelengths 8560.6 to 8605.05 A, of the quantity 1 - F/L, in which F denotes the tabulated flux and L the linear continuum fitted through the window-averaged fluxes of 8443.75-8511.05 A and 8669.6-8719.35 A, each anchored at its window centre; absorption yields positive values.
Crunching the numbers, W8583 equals 3.9 A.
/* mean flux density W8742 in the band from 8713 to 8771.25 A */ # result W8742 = 12.1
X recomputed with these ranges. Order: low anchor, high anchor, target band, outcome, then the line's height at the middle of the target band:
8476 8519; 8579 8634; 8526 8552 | -0.7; 12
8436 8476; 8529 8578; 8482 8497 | 0.3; 12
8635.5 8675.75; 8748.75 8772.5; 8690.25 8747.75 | -1.5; 11.7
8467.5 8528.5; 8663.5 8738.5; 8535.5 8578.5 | 2.1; 12.3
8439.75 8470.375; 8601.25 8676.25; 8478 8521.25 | -2.6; 11.7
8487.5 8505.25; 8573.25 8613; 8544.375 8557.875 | -0.5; 11.6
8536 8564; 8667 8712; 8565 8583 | 1.5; 12.1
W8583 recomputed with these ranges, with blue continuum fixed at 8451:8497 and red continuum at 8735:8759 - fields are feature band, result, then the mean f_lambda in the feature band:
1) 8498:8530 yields -2.1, 12.7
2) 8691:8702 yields -0.4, 12.5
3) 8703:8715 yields 0.0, 12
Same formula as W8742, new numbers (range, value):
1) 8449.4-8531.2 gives 12.2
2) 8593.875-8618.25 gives 11.5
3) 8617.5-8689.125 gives 11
